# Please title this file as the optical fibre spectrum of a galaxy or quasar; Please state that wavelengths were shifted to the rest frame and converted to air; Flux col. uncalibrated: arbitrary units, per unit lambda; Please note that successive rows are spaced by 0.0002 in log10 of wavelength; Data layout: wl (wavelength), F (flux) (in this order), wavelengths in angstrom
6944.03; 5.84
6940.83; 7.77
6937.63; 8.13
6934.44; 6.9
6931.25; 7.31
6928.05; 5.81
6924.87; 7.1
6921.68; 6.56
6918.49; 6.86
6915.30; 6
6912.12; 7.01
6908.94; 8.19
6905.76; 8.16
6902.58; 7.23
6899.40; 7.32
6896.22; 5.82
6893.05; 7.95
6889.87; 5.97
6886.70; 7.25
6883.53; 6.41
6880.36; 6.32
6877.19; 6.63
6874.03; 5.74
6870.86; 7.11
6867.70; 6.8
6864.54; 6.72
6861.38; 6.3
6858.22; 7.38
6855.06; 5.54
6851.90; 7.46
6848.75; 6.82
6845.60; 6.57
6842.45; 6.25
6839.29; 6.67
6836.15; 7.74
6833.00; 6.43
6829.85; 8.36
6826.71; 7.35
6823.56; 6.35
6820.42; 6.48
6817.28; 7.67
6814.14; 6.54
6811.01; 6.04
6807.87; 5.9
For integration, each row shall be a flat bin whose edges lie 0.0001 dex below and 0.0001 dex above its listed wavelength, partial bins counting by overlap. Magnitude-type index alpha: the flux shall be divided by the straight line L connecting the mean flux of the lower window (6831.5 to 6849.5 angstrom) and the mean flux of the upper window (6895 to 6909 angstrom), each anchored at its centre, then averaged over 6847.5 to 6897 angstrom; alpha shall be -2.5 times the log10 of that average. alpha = 0.06 mag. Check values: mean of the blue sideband 6.75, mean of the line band 6.65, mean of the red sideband 7.29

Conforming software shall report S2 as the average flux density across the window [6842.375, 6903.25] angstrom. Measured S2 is 6.68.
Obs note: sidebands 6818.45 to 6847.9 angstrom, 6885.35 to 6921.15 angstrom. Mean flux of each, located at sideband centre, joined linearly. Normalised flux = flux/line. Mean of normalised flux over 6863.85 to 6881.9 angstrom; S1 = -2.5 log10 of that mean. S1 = 0.072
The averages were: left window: 6.92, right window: 7.05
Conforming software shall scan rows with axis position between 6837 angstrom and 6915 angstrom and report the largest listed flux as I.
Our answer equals 8.19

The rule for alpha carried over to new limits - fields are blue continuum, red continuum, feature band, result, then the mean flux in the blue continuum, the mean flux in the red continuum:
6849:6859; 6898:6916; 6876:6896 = 0.069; 6.75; 7.39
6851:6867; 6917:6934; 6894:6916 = -0.073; 6.65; 6.74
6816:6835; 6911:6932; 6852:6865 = 0.060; 7.11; 6.63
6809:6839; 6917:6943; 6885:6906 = -0.003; 6.97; 7.03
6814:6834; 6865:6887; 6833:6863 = 0.019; 7.08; 6.58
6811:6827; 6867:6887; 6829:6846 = -0.044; 6.76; 6.56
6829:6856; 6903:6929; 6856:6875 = 0.038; 6.86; 7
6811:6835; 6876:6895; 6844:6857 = 0.040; 6.97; 6.74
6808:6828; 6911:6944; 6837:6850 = 0.013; 6.67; 6.89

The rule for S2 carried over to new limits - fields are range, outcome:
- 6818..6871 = 6.85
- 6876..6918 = 6.94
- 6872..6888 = 6.47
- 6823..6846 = 7.01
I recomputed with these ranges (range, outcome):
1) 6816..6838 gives 8.36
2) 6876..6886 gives 6.63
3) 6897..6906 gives 8.16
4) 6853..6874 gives 7.38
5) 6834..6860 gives 7.74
